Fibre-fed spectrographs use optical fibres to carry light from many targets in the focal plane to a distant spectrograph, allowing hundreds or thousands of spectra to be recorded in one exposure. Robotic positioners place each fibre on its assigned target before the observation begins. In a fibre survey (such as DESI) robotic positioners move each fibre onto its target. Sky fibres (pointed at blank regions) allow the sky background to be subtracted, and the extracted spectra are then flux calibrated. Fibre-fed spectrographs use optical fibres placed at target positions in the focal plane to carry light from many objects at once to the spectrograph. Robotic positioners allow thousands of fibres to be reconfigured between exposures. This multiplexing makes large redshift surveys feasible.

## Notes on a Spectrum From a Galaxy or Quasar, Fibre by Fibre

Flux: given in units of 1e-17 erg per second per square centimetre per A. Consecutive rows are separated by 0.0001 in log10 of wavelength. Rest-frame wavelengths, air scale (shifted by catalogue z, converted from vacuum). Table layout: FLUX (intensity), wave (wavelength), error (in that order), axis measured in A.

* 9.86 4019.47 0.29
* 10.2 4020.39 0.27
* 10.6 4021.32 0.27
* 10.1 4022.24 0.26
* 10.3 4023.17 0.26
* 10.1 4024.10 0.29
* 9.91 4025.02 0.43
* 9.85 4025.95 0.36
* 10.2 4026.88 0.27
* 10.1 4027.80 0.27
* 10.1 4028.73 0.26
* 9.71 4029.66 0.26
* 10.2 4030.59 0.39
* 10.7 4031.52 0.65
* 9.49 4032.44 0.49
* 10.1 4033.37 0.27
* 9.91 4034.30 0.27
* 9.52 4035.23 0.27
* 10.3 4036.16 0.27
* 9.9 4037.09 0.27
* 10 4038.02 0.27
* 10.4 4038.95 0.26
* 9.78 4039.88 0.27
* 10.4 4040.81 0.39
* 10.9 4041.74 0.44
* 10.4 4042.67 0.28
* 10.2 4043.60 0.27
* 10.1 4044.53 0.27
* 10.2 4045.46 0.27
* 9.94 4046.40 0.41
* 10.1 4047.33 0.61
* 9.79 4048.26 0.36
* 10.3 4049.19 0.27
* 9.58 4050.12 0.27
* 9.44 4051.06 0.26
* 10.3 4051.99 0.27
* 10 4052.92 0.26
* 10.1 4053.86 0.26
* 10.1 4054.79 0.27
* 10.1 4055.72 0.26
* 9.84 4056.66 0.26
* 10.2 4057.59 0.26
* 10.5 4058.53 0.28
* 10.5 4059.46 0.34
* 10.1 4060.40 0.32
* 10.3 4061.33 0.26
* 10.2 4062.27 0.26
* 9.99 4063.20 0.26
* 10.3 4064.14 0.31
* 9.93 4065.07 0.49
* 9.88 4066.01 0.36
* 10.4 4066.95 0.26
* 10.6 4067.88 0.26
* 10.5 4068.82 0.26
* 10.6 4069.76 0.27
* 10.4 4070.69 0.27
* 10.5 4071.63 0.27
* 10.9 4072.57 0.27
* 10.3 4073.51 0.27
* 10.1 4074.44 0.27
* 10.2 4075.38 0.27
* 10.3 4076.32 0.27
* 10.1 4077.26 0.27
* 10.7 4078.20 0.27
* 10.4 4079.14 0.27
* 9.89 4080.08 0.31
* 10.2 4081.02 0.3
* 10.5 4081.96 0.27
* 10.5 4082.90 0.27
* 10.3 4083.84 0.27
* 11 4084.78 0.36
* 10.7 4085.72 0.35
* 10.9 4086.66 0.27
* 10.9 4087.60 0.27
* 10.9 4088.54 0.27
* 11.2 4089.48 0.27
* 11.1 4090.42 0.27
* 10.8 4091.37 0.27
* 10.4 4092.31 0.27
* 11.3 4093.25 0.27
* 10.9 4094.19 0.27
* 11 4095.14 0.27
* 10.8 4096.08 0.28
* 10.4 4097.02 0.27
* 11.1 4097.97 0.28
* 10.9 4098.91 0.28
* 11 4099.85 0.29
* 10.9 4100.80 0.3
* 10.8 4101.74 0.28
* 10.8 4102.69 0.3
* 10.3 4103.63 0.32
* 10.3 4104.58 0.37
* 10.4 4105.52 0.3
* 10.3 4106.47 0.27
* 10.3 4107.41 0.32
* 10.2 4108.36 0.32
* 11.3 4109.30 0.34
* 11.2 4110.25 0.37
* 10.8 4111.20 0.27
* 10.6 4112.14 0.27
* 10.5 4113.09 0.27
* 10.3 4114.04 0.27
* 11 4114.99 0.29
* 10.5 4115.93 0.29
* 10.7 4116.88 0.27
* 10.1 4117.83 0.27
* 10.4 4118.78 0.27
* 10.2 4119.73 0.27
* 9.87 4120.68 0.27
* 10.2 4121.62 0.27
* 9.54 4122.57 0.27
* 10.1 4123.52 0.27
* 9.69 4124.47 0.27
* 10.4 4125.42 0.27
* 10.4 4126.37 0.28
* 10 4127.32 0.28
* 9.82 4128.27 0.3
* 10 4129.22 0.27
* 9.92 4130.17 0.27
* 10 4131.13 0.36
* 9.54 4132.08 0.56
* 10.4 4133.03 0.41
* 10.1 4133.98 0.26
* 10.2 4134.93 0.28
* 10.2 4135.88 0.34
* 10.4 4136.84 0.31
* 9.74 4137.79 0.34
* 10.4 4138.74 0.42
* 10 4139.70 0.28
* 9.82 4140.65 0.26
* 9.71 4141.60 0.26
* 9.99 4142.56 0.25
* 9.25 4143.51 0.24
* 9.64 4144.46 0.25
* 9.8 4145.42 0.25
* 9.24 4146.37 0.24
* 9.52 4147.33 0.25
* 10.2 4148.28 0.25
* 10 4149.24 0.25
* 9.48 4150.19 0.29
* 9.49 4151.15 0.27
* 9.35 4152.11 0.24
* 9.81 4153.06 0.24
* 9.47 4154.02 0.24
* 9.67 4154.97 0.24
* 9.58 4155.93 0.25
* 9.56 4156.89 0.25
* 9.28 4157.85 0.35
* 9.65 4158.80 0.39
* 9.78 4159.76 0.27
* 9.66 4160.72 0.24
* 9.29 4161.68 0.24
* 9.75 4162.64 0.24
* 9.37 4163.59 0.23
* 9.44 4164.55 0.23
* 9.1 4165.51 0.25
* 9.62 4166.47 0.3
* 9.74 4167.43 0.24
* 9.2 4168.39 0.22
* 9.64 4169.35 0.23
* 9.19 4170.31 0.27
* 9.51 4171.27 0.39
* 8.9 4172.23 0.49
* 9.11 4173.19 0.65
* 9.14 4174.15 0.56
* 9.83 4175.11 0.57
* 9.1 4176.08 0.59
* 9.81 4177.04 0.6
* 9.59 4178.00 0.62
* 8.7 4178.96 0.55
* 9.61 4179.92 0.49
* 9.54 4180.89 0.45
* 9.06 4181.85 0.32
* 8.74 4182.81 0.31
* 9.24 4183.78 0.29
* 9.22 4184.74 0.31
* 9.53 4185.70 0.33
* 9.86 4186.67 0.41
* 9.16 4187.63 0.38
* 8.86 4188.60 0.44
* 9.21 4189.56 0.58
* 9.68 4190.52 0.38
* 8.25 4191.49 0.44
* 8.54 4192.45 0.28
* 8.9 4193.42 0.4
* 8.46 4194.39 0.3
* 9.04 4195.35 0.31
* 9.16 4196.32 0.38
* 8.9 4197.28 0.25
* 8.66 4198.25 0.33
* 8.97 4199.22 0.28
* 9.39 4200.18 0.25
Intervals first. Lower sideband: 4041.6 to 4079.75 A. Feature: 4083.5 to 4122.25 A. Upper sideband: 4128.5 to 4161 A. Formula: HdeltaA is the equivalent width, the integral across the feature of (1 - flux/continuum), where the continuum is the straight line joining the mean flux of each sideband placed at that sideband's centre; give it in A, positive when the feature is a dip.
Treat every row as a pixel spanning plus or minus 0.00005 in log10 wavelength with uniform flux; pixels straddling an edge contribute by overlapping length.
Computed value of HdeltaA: -2.6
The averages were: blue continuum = 10.2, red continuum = 9.79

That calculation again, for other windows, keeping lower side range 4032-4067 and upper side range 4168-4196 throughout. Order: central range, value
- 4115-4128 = -0.79 A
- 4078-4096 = -1.62 A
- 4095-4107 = -1.16 A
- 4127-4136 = -0.45 A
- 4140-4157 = -0.42 A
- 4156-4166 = -0.17 A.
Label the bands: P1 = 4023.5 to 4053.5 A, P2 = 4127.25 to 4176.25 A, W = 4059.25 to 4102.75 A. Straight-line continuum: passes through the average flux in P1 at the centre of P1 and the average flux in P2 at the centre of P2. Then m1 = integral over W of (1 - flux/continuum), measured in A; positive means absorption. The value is -2.85 A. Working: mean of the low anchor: 10.1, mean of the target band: 10.6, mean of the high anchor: 9.66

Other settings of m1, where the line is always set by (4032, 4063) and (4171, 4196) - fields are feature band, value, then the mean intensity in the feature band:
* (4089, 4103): -1.62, 10.9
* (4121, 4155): -1.43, 9.88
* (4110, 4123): -1.06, 10.4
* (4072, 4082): -0.43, 10.3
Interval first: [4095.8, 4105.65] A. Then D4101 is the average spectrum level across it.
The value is 10.7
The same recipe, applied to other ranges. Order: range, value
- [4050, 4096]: 10.4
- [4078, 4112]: 10.7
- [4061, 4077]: 10.3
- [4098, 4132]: 10.4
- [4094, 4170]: 10.1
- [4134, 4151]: 9.86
